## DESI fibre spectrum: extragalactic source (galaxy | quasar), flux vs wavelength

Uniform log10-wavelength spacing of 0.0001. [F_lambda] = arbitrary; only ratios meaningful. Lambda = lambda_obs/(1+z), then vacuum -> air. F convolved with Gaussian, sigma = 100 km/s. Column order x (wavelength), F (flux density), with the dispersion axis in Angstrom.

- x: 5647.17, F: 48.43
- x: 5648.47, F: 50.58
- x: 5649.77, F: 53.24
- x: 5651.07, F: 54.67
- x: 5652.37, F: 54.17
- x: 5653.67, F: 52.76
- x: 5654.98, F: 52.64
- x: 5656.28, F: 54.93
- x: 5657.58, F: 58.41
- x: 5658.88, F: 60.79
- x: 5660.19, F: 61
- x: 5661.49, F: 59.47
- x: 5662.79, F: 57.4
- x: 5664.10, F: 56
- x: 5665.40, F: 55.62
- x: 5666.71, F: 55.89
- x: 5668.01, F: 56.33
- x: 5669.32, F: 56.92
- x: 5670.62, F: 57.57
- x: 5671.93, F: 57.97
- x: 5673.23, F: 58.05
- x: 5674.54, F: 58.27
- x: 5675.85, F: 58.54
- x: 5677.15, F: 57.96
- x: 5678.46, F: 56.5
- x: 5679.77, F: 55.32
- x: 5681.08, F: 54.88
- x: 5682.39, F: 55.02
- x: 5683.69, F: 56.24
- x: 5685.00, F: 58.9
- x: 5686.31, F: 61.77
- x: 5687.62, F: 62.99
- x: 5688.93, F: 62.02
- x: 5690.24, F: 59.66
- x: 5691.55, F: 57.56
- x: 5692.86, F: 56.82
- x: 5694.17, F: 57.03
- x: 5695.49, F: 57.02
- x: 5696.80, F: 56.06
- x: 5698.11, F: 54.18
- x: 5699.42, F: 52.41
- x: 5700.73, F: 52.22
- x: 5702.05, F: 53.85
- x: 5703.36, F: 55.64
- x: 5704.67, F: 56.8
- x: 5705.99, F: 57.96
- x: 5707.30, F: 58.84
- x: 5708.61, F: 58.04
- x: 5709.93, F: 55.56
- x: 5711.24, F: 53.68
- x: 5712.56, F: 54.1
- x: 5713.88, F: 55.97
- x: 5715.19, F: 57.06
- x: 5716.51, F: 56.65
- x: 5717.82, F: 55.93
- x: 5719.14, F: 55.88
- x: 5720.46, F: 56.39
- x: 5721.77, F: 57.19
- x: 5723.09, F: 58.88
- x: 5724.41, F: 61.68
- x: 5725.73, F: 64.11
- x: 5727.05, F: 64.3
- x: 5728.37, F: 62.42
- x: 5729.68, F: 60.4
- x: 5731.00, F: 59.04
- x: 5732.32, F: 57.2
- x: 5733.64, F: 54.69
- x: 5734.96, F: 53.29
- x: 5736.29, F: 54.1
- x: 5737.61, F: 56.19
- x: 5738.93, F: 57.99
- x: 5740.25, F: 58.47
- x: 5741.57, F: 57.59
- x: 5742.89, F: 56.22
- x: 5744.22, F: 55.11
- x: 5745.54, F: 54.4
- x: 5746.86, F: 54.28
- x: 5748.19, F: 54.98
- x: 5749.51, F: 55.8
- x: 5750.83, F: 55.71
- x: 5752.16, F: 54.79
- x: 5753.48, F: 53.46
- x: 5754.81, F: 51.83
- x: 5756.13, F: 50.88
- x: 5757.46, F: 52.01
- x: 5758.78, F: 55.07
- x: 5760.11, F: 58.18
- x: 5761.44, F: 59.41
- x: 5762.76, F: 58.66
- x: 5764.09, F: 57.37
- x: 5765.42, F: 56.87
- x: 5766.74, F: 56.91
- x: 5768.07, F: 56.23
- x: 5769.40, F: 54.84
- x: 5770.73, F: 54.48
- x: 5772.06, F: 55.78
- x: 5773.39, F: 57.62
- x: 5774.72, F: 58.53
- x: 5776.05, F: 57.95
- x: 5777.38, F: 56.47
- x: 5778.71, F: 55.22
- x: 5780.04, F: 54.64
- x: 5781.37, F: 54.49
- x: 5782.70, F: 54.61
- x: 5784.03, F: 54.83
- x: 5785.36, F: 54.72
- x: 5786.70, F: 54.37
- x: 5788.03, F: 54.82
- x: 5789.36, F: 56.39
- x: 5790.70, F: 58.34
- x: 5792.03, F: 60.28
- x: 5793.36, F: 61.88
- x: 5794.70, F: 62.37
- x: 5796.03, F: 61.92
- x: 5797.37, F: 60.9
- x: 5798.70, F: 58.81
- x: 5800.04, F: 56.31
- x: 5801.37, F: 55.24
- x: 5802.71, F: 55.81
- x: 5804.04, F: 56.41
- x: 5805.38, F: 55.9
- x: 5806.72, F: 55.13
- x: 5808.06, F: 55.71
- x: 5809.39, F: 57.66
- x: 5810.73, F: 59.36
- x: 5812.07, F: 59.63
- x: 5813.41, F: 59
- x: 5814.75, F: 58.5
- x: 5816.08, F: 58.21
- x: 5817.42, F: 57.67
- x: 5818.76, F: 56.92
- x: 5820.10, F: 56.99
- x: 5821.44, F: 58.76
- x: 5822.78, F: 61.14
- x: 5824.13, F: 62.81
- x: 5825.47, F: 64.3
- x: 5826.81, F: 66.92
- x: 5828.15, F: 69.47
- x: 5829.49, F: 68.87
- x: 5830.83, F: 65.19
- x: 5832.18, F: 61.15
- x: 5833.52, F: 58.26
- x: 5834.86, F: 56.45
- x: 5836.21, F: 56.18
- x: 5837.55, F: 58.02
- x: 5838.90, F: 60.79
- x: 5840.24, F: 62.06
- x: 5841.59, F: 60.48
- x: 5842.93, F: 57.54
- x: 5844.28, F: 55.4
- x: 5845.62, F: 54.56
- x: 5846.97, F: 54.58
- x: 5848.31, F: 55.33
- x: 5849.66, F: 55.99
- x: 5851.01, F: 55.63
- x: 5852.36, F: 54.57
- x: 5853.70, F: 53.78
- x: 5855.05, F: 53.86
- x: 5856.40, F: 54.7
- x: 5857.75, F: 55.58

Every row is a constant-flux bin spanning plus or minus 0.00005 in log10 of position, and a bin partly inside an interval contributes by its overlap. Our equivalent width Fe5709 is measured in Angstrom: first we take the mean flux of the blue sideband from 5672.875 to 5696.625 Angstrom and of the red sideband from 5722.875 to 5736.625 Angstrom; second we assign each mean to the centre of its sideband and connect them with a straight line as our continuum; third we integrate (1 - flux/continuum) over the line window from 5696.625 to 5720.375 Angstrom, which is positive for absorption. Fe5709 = 1.22 Angstrom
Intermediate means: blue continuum 58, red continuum 59.2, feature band 55.6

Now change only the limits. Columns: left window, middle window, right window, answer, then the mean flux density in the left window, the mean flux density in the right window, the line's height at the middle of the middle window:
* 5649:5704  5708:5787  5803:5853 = 1.89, 56.8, 58.9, 57.8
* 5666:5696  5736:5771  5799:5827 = 1.47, 57.8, 58.4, 58.1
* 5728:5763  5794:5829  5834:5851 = -1.57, 55.9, 57.2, 56.8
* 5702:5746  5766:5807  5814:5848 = 1.40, 57.3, 60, 58.9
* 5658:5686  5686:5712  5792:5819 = 0.30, 57.4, 58.3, 57.6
